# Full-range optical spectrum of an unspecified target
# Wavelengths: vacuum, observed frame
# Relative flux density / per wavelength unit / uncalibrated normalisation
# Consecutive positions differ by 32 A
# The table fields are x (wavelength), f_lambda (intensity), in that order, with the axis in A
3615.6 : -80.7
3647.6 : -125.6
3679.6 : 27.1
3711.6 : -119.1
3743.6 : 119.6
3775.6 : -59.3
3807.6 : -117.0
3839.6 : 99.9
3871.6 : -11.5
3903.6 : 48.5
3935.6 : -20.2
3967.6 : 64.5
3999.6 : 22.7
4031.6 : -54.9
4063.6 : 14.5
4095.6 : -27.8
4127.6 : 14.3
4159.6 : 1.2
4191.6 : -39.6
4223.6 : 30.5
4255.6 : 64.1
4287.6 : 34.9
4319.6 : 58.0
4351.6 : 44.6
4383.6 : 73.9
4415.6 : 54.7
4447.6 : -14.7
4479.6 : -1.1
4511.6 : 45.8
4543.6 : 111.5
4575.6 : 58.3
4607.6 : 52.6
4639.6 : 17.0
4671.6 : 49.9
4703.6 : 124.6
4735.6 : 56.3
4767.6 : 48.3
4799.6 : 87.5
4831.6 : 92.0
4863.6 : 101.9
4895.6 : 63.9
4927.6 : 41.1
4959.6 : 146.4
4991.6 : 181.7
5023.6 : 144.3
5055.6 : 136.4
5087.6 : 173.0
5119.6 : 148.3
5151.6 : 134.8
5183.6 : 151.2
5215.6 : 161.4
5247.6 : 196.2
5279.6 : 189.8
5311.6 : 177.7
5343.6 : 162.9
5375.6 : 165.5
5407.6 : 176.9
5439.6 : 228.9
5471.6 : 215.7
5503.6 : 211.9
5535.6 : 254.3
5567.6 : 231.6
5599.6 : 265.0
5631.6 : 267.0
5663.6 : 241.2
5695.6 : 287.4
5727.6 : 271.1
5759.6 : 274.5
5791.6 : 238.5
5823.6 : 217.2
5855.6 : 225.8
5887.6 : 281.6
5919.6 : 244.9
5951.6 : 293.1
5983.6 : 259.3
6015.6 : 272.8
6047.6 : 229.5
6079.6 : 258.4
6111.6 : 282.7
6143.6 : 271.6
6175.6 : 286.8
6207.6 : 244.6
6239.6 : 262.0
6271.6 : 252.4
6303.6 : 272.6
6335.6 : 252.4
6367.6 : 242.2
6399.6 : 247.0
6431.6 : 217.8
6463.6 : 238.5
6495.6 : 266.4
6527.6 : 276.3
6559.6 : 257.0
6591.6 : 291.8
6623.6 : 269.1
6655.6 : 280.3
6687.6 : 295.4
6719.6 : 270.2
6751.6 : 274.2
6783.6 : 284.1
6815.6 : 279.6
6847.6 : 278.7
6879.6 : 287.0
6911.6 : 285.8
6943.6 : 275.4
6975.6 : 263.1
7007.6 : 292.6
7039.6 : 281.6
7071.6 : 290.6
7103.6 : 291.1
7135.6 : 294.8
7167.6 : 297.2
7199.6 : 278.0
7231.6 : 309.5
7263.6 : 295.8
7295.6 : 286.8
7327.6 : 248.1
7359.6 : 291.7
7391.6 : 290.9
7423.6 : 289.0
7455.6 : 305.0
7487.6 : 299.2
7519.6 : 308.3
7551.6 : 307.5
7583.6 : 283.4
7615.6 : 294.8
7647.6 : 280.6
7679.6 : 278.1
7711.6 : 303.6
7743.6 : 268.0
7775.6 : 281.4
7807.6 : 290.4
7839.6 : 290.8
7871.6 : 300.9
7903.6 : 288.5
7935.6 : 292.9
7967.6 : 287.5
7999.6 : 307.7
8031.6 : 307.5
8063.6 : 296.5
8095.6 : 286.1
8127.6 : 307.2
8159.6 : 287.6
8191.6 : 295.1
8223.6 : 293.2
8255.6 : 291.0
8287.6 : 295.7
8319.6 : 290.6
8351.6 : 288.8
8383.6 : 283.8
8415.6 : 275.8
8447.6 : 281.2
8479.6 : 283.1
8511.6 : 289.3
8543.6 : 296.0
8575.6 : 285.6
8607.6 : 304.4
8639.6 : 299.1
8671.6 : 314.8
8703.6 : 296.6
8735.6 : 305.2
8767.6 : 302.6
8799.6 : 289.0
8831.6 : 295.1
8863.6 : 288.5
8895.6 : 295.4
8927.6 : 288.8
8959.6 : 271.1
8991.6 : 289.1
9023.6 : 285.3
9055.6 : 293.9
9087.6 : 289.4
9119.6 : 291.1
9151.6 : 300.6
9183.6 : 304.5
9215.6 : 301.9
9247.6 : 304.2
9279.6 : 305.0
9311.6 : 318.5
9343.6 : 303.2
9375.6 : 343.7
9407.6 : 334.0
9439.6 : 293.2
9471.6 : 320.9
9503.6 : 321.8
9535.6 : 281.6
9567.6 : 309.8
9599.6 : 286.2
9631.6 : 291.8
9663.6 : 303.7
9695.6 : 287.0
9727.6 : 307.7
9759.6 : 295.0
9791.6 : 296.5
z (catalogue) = 0.24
